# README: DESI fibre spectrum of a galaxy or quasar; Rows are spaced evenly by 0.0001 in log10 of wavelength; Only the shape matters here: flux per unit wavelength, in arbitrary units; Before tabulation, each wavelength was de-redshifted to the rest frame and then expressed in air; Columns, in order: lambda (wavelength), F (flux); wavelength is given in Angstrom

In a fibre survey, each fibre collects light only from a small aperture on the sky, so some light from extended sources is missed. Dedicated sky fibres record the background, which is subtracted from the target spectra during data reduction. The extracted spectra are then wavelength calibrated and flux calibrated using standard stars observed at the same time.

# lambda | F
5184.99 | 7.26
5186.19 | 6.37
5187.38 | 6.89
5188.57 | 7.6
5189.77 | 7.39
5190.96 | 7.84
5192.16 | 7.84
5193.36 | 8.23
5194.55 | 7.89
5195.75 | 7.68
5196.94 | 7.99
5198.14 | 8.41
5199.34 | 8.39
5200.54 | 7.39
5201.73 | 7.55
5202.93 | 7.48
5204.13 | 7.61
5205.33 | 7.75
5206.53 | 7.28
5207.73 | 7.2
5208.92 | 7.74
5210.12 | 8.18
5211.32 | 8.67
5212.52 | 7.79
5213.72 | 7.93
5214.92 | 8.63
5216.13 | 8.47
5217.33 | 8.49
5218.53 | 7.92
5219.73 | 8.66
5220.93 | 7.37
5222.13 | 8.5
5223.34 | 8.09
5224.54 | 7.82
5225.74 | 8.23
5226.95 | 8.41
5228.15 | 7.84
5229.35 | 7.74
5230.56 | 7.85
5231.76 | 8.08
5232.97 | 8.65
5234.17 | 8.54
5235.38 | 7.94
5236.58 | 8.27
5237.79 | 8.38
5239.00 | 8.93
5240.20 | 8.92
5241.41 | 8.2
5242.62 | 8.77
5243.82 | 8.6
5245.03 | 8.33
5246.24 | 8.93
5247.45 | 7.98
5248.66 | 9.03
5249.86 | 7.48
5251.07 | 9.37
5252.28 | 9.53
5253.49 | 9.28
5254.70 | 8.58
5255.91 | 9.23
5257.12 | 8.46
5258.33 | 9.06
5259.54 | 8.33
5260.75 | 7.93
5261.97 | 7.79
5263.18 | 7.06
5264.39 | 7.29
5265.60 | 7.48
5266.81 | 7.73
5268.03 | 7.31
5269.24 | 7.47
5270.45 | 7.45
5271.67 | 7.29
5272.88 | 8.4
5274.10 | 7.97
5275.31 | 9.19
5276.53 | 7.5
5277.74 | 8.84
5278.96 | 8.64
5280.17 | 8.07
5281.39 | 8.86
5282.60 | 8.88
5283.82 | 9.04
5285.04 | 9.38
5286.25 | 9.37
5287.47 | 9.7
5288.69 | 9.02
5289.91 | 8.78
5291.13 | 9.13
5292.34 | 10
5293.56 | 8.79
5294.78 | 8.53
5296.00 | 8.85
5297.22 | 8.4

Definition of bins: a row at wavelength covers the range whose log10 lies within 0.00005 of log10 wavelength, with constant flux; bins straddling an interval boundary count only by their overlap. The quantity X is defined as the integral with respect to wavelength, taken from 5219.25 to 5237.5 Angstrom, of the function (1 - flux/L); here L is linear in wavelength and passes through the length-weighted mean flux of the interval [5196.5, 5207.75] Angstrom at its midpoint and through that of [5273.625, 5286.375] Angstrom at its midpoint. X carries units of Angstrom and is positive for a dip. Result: -0.2 Angstrom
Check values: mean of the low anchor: 7.72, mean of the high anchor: 8.69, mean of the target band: 8.13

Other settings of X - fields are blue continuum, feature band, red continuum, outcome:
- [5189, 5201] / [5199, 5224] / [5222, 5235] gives 0.2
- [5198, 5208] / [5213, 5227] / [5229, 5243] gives -0.3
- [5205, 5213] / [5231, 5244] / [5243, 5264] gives -0.3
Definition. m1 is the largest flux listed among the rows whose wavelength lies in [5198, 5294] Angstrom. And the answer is 10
